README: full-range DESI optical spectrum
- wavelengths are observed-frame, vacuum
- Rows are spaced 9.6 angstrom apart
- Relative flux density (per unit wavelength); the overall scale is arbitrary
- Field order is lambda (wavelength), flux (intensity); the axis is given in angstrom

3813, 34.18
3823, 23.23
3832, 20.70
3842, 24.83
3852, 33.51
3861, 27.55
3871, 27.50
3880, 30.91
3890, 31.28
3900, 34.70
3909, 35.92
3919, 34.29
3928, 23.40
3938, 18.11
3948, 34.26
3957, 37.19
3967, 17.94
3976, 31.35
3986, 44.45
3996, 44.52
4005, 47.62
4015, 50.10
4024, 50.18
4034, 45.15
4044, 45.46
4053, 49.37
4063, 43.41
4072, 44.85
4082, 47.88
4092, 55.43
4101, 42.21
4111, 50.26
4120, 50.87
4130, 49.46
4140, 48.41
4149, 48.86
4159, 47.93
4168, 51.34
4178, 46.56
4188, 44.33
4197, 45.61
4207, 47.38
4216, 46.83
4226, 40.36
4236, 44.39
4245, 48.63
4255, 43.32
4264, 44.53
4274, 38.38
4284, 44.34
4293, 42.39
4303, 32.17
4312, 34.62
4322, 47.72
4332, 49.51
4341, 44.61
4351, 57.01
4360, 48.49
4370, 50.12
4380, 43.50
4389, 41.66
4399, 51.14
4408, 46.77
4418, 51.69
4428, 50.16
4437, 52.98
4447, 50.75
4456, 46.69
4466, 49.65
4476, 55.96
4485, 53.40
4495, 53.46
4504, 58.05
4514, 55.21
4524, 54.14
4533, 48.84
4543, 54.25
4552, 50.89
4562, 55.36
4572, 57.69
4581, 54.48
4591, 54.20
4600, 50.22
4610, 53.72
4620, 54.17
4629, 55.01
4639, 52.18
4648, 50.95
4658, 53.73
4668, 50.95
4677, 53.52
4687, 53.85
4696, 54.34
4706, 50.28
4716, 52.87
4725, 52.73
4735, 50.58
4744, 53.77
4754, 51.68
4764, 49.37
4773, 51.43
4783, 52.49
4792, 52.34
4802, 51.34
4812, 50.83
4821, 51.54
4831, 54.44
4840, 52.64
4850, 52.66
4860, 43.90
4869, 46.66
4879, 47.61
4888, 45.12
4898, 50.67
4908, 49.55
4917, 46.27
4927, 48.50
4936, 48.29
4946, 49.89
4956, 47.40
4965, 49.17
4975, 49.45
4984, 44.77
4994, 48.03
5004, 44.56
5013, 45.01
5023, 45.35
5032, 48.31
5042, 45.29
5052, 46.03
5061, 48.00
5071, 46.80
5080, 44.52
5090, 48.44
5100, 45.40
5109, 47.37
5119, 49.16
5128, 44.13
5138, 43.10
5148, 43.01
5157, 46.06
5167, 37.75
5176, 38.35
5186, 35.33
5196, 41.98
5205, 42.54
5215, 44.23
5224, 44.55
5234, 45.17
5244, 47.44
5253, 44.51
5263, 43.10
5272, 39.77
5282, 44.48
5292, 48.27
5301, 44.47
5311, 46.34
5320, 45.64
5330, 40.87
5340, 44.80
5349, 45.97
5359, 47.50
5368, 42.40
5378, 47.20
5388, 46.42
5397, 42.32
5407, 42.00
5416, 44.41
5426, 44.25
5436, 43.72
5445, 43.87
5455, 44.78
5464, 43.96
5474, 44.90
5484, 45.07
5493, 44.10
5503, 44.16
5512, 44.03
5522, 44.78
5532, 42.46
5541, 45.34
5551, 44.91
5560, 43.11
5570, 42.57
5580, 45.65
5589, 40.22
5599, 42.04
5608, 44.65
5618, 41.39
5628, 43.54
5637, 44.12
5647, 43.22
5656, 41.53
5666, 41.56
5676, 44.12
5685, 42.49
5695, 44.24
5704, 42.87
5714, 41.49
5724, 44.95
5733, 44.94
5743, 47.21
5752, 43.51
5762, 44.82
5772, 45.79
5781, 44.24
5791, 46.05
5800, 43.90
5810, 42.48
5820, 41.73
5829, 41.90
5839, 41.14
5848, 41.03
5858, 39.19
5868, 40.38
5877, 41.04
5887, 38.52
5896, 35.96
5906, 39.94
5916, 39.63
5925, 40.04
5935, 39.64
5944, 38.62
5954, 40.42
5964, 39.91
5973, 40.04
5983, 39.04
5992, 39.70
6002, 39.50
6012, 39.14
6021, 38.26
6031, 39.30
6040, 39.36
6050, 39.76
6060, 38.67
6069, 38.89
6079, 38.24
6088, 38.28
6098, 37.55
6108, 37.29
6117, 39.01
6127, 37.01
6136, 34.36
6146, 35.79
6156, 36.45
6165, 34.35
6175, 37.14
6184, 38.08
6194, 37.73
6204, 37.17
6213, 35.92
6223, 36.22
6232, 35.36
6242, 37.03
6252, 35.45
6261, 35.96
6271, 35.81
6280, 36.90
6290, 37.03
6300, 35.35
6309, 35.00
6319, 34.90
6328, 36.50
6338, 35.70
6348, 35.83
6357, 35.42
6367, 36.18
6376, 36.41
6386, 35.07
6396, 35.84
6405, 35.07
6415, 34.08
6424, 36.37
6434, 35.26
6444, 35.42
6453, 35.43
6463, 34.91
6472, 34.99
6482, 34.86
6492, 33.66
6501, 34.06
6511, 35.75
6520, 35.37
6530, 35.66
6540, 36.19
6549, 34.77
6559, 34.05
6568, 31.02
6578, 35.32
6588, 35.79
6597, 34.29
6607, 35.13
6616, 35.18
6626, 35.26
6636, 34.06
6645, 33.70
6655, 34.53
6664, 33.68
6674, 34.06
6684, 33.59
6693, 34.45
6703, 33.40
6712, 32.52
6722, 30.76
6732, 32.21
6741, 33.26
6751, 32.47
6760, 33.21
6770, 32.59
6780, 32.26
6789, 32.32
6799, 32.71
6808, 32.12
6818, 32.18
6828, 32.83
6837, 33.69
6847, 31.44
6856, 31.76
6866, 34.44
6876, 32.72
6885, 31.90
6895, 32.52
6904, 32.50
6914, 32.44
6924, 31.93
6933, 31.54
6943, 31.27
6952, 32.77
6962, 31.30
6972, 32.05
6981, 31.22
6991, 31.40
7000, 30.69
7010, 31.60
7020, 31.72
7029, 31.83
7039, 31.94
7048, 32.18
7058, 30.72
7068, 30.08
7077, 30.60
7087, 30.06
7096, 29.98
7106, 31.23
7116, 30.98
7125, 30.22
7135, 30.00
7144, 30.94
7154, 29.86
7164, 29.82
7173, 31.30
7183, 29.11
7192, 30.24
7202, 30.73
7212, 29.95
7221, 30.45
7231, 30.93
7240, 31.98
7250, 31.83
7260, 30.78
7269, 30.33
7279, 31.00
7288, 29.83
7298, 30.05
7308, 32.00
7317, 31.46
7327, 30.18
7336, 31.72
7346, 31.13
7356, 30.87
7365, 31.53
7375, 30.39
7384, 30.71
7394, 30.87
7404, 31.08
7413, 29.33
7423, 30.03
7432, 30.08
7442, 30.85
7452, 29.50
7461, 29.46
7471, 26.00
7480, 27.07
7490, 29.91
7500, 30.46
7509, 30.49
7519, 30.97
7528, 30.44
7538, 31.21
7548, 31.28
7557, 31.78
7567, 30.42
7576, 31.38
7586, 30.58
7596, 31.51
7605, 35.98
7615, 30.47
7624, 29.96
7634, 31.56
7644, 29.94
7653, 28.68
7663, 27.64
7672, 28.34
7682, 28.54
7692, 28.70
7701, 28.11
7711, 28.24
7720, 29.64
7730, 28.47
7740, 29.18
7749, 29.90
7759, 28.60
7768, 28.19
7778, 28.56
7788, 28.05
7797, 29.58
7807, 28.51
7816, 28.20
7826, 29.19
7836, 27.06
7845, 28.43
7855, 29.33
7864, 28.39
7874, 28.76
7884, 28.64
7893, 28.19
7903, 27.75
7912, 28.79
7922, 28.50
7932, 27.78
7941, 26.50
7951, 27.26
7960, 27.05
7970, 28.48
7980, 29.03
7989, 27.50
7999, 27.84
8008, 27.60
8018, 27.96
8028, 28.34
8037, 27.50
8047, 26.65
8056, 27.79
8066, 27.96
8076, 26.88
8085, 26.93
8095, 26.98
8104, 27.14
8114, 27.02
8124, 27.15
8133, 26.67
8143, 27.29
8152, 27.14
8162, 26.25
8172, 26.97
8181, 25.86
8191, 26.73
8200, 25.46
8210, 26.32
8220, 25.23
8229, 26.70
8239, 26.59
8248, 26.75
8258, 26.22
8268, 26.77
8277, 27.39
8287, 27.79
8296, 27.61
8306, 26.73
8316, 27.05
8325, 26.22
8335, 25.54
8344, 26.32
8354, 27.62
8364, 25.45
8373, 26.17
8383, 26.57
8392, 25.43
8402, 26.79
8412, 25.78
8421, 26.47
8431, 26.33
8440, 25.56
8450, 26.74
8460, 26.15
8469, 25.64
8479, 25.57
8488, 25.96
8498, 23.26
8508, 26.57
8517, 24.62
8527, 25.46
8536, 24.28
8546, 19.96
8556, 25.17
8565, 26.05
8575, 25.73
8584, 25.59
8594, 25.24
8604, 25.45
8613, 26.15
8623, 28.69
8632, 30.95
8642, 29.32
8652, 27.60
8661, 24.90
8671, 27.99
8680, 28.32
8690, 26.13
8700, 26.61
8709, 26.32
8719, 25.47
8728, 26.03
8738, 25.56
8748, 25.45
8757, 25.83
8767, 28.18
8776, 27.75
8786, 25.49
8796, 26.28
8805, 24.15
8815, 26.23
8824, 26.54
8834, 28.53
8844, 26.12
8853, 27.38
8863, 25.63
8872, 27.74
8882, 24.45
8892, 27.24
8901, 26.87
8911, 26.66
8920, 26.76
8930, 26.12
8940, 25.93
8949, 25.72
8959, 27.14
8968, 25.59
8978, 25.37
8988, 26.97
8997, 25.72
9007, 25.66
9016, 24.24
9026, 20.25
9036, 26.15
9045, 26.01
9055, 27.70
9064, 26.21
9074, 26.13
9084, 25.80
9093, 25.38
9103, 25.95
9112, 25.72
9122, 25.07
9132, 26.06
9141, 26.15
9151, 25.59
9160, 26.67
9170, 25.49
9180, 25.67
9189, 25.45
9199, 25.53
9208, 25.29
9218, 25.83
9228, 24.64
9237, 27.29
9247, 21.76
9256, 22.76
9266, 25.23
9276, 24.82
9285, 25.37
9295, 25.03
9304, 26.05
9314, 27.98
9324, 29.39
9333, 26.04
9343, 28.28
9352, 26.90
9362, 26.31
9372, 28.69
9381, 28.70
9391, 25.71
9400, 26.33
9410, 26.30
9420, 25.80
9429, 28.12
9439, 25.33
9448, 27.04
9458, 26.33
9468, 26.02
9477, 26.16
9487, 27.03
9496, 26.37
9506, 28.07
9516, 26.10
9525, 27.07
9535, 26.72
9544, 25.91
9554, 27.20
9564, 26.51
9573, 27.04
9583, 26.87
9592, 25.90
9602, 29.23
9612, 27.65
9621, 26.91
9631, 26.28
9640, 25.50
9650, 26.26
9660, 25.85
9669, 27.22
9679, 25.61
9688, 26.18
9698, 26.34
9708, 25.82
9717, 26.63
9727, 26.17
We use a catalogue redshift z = 0.00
